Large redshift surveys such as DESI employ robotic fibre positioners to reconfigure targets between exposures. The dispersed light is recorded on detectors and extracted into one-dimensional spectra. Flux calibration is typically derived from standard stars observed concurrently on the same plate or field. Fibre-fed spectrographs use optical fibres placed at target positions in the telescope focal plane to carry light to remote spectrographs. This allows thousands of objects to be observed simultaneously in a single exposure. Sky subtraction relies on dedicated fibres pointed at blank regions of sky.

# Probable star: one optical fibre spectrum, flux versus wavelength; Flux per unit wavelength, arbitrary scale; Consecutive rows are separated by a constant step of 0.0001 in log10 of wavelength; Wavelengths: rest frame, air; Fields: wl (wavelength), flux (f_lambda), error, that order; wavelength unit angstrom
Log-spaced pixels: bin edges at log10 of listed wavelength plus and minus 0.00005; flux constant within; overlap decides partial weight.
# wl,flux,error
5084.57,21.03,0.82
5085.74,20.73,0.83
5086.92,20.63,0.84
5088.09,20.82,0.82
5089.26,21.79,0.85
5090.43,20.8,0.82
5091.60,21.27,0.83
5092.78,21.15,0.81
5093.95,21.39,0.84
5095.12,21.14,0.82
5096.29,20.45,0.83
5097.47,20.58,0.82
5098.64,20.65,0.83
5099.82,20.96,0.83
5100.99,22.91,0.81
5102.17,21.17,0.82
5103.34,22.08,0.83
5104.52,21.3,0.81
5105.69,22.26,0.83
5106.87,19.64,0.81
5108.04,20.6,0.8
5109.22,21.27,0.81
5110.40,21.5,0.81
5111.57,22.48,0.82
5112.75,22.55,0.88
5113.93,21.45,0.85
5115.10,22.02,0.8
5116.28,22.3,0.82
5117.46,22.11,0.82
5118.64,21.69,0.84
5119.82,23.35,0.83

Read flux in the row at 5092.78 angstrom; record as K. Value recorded 21.15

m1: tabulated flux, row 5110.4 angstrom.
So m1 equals 21.5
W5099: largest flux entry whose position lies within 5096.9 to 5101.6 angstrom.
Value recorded 22.91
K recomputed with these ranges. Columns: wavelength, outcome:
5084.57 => 21.03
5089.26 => 21.79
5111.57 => 22.48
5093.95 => 21.39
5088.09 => 20.82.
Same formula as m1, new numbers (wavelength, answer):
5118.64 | 21.69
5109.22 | 21.27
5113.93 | 21.45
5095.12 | 21.14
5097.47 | 20.58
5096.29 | 20.45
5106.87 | 19.64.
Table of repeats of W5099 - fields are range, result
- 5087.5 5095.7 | 21.79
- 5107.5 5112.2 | 22.48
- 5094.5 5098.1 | 21.14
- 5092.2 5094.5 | 21.39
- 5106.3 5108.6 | 20.6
